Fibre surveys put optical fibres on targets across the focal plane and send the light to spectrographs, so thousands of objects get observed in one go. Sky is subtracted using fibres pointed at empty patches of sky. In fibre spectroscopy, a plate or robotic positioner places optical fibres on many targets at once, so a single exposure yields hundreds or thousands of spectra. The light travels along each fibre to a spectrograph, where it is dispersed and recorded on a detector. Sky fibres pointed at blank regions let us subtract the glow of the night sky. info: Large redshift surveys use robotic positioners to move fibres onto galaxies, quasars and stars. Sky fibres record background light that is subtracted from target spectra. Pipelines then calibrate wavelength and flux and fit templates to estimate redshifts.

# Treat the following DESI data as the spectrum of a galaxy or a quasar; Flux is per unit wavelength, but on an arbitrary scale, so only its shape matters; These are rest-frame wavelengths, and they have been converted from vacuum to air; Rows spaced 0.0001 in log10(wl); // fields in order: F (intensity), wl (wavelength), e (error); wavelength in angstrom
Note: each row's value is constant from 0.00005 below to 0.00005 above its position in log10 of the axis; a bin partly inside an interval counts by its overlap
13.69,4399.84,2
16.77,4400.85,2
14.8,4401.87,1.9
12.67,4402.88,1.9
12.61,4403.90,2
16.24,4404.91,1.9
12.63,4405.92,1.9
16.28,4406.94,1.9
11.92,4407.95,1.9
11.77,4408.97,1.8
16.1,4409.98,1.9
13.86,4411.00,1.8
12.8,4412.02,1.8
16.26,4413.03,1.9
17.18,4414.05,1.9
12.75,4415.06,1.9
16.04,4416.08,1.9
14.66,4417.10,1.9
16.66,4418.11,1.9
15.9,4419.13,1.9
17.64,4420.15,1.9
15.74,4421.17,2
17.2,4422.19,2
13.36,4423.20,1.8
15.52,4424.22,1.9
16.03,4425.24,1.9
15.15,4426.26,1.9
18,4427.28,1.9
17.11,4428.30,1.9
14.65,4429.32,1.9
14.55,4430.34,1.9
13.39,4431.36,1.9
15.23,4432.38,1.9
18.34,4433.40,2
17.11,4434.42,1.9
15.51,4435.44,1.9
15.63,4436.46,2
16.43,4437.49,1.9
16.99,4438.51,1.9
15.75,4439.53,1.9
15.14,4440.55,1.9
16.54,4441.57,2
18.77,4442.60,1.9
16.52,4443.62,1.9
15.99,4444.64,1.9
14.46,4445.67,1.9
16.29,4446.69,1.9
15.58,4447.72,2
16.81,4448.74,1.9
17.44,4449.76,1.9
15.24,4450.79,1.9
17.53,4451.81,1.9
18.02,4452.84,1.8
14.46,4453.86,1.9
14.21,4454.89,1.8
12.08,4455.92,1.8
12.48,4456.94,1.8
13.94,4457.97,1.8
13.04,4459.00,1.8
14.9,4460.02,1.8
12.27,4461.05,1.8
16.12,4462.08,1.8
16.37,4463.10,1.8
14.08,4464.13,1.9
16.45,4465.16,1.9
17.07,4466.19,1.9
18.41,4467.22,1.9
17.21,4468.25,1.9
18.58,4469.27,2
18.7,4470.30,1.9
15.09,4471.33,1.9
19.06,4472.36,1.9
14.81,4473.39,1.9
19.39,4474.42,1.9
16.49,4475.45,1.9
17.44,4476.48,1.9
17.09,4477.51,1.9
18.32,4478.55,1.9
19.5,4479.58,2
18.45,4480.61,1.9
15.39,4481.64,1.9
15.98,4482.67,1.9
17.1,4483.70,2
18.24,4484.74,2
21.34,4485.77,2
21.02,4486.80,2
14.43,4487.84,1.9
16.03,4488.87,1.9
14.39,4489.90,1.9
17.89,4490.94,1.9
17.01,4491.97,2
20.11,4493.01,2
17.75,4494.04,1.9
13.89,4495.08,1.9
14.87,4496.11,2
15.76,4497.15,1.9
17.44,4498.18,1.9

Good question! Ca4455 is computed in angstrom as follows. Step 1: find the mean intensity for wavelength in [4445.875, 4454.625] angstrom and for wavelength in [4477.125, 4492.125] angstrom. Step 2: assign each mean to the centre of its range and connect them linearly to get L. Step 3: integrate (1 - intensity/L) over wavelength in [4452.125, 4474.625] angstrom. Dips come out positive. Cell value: 1.4 angstrom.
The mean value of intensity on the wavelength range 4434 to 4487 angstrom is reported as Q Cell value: 16.5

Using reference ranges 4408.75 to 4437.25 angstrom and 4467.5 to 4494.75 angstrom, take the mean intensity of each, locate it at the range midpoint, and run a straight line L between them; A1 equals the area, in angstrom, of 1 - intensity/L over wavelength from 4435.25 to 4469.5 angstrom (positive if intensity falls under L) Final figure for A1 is 1.7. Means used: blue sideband 15.6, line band 15.8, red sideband 17.6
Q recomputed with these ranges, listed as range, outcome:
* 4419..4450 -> 16.1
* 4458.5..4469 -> 15.7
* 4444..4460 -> 15.2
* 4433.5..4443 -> 16.5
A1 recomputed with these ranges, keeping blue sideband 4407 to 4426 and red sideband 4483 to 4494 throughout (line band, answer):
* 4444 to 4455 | 0.16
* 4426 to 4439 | -0.27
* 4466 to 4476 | -0.24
